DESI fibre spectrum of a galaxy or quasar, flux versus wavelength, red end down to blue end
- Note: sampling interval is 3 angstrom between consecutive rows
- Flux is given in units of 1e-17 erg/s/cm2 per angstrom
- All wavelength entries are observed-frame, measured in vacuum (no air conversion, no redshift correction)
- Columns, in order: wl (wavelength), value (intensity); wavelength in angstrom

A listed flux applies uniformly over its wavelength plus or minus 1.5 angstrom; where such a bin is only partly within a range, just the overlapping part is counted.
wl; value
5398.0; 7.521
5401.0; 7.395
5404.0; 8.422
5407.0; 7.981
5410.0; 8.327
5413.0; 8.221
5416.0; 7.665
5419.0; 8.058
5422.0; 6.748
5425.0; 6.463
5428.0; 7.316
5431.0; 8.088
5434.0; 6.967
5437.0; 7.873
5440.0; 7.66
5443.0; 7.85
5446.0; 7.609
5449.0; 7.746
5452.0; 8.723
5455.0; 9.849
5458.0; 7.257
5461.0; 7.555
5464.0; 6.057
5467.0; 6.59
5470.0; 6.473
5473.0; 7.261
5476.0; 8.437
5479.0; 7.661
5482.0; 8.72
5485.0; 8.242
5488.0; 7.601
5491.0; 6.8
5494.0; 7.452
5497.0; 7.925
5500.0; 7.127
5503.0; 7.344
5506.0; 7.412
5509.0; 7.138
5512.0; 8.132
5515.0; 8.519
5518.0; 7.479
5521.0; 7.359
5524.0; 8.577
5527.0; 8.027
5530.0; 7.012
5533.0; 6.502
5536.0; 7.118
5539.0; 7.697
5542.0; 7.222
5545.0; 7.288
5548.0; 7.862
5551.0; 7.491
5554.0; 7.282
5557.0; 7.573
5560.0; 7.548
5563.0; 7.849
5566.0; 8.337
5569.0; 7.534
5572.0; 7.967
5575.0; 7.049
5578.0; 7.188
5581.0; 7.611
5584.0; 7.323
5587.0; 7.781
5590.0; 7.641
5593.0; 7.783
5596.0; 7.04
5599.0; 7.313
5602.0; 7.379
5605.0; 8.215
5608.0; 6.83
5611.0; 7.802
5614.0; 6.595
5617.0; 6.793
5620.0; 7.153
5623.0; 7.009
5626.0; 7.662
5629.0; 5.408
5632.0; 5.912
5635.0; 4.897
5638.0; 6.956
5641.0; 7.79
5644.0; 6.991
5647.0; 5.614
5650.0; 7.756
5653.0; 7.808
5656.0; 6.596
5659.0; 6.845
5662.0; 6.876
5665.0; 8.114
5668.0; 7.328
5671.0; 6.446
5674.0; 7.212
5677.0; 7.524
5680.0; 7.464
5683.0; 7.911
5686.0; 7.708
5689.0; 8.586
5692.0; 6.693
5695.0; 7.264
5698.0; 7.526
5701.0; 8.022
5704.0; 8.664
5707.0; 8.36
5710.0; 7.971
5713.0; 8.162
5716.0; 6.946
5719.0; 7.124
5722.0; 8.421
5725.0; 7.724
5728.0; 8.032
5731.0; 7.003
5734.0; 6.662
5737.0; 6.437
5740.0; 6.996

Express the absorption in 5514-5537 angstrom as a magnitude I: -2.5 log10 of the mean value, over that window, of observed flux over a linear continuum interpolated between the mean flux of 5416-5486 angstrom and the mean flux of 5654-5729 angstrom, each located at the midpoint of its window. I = 0.006 mag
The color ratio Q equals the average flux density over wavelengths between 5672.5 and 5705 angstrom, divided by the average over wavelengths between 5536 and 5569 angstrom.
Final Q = 1.01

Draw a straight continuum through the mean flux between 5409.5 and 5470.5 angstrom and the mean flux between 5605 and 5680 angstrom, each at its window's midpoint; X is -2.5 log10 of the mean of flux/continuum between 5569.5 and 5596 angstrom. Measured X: -0.06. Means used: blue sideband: 7.58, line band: 7.51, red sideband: 6.95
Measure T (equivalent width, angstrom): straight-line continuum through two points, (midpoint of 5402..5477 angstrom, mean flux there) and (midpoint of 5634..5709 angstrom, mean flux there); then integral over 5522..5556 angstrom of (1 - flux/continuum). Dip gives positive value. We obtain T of 0.2 angstrom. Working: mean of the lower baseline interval 7.64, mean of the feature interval 7.46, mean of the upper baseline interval 7.34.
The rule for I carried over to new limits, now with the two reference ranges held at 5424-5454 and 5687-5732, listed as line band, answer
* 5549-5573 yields 0.00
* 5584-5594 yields 0.01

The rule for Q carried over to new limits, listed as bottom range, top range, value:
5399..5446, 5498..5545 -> 0.98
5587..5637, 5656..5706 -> 1.07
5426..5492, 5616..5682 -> 0.91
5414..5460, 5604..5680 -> 0.90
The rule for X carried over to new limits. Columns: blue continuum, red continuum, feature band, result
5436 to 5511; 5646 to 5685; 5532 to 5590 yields -0.009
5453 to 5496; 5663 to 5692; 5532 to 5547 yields 0.052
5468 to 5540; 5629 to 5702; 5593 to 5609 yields -0.016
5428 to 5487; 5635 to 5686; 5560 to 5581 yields -0.036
